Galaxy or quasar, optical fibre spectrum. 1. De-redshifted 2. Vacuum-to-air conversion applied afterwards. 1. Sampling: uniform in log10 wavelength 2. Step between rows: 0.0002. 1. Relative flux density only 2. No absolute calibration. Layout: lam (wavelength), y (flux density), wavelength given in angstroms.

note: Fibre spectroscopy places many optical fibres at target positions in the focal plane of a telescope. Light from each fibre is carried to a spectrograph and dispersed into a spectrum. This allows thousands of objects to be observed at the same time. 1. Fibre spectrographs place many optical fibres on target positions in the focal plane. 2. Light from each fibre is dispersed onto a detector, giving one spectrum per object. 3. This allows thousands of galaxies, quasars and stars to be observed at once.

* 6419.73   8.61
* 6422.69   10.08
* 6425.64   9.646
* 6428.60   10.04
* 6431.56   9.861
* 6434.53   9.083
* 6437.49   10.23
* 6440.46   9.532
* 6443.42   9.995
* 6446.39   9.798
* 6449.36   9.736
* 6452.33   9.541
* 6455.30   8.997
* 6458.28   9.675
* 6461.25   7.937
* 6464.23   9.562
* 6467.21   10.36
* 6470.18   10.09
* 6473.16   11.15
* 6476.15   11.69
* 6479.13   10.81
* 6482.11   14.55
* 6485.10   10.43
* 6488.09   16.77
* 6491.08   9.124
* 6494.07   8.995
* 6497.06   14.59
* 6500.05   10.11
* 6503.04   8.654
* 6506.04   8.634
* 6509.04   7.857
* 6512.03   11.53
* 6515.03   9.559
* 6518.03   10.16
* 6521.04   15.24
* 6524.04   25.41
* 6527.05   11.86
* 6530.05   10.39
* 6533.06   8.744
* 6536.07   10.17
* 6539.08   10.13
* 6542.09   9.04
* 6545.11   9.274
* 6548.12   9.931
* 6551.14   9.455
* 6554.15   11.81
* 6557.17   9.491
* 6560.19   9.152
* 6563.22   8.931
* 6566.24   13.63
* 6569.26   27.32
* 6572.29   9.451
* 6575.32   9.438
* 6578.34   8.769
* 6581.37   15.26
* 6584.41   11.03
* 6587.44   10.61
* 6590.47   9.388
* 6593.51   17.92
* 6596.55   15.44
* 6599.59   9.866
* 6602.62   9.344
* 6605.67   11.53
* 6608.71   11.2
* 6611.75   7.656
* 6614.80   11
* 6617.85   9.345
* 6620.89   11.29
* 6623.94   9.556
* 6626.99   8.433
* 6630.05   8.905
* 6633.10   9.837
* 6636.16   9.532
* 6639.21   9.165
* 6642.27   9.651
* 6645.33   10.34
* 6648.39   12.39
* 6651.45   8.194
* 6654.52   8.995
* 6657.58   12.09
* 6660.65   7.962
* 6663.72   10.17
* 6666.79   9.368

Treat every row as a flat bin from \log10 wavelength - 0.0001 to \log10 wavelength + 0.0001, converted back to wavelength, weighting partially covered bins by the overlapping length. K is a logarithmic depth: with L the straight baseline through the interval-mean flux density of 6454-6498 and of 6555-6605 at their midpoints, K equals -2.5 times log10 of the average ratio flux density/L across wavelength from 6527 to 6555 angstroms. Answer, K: 0.18 mag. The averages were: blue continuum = 10.9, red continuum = 12.2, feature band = 9.95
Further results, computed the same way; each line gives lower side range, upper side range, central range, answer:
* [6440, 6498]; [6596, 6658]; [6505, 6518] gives 0.11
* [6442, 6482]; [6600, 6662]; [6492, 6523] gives -0.07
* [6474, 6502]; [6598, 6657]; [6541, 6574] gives -0.08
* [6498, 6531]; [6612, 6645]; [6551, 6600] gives -0.16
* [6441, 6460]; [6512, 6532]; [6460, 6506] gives 0.04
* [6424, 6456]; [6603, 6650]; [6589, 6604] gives -0.24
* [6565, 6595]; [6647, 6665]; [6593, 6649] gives 0.10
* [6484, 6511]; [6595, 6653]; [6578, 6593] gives -0.14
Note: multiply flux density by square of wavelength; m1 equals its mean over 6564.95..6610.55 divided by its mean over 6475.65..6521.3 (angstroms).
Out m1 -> 1.18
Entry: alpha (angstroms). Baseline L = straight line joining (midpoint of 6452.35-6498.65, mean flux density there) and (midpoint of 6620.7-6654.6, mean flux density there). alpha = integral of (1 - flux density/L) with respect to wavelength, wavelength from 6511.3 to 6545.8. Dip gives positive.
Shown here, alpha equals -4.4 angstroms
